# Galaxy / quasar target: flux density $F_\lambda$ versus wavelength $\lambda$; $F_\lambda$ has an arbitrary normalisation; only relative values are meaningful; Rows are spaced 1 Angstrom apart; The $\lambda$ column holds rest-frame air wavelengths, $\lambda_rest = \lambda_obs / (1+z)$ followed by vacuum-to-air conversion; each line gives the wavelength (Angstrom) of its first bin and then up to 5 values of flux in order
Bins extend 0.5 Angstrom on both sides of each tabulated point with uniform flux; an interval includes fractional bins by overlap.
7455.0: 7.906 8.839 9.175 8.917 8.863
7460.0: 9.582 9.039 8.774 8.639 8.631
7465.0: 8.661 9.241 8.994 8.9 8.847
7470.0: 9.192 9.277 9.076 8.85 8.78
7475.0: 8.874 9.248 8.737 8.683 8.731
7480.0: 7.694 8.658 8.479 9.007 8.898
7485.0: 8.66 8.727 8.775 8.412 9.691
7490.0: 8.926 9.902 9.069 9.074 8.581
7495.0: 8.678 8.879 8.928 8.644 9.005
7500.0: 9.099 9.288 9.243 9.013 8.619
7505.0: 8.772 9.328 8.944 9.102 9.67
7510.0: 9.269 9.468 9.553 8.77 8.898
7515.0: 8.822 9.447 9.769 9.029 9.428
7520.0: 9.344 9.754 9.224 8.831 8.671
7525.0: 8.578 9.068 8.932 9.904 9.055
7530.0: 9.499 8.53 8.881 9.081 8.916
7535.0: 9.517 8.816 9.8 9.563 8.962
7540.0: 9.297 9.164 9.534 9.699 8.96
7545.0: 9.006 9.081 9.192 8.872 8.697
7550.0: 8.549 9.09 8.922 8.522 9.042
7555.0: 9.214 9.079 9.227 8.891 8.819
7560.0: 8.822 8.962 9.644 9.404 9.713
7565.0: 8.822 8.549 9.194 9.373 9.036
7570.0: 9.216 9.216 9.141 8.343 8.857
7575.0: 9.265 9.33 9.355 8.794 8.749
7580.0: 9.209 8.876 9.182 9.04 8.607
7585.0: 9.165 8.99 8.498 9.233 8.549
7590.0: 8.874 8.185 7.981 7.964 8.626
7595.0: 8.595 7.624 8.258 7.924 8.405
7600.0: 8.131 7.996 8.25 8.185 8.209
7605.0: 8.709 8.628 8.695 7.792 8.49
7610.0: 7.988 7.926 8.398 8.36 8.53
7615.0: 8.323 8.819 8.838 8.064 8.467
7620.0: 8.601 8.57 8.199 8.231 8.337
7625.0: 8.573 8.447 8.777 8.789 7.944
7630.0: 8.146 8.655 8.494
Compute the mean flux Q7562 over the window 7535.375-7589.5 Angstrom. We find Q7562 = 9.06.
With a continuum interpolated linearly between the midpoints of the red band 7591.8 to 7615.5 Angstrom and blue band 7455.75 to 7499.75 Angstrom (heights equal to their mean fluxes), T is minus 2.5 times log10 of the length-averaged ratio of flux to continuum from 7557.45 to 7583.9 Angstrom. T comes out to -0.080 mag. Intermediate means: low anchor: 8.89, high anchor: 8.25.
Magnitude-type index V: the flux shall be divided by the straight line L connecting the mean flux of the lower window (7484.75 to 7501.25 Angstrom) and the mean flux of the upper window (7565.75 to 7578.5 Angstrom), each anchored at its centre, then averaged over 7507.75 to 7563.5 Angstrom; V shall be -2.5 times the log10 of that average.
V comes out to -0.02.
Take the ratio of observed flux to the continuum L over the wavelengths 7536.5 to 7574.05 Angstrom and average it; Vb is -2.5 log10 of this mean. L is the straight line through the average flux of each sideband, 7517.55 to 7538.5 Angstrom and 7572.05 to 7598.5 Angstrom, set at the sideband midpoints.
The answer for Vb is -0.02 mag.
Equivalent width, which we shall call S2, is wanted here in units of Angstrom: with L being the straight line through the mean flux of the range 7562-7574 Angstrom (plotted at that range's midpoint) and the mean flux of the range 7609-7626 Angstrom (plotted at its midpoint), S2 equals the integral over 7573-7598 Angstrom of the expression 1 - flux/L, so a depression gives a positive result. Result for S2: 0.4 Angstrom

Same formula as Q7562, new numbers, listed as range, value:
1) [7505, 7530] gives 9.2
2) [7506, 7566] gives 9.14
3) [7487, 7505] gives 8.99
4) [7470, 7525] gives 9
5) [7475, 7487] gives 8.7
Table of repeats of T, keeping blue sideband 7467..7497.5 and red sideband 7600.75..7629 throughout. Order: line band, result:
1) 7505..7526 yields -0.052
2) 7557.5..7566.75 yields -0.060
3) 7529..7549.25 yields -0.059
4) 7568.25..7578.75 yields -0.063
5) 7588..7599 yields 0.021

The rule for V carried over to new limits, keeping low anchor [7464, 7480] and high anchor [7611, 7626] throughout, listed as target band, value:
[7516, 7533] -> -0.05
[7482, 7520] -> -0.03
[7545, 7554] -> -0.03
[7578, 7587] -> -0.05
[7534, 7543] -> -0.08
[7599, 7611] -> 0.03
